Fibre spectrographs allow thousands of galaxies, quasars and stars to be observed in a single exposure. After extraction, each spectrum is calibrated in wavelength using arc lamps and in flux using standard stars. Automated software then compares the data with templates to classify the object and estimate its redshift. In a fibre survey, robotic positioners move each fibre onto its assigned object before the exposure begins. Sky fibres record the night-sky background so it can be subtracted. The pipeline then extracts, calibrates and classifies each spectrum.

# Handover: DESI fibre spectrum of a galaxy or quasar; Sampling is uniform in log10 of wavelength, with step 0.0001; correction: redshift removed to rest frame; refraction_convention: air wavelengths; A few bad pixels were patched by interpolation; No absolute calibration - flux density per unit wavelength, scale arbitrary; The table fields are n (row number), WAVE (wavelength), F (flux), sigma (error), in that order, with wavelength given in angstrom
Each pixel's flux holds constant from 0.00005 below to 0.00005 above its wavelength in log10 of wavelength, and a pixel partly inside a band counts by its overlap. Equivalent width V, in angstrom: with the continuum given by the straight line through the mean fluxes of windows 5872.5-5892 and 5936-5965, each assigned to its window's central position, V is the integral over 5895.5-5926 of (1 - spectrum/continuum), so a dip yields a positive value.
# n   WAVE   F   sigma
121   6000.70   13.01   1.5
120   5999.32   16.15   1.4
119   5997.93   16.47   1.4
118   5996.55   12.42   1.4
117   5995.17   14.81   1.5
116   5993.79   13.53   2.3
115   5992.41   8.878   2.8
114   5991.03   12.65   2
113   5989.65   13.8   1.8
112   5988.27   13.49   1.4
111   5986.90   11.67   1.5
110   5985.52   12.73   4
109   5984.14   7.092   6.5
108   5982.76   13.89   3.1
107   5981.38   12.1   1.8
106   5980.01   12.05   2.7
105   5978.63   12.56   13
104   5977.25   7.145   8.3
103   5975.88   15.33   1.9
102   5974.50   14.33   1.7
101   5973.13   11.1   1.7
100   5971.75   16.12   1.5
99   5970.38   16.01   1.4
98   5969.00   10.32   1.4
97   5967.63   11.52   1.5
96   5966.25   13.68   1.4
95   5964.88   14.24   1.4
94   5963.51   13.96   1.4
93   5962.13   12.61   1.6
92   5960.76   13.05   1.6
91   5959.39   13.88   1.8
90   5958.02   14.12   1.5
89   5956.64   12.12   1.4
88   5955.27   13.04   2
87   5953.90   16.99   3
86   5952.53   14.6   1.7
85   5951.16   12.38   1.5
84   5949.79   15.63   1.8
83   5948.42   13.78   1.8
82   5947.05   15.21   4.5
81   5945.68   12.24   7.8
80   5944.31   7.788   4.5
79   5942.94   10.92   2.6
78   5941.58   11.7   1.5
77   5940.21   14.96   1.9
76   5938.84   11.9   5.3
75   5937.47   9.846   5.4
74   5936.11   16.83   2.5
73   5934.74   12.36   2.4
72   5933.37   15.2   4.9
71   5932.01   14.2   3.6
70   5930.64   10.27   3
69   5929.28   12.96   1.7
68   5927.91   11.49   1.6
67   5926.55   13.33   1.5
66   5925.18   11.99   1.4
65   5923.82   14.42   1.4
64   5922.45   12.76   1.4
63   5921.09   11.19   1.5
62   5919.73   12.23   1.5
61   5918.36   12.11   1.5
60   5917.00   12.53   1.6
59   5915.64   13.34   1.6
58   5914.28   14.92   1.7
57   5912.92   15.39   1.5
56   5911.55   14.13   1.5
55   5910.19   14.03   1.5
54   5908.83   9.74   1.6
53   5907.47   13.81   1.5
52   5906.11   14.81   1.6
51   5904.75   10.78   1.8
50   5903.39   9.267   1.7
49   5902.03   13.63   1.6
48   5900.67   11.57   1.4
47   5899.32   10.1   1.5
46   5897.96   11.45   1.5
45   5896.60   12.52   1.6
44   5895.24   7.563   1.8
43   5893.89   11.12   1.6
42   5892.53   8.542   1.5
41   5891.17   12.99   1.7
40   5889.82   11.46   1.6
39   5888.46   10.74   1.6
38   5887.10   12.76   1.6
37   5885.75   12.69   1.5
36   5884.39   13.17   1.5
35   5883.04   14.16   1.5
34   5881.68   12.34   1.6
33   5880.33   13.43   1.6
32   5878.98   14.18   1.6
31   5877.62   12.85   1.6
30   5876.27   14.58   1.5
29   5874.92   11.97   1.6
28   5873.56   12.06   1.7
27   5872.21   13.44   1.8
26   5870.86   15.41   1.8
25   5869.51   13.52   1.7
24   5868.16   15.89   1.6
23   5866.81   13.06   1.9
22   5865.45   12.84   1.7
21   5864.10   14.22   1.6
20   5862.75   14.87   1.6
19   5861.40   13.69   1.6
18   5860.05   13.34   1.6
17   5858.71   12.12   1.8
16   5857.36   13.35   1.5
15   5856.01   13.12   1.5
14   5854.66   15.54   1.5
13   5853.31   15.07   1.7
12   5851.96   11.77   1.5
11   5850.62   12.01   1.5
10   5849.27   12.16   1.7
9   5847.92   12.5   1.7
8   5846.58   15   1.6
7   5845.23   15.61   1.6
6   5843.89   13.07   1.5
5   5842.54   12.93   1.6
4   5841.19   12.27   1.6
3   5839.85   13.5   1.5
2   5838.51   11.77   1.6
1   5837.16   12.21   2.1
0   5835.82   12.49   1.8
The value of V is 1.04 angstrom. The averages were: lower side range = 12.8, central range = 12.5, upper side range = 13.2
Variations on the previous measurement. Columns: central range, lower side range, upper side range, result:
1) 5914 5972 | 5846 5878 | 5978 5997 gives -1.8 angstrom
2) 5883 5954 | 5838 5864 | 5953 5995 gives 3.0 angstrom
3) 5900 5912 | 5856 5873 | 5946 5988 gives 1.0 angstrom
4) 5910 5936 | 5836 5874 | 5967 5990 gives -0.6 angstrom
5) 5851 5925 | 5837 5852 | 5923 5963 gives 1.2 angstrom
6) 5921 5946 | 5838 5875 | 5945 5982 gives 1.7 angstrom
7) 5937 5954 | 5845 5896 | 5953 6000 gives 0.3 angstrom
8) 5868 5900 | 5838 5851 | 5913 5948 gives 1.4 angstrom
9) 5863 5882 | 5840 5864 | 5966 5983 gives -0.4 angstrom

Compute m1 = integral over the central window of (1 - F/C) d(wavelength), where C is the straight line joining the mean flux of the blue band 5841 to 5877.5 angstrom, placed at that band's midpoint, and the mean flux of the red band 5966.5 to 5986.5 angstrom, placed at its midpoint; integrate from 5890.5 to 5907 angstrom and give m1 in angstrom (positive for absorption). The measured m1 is 2.39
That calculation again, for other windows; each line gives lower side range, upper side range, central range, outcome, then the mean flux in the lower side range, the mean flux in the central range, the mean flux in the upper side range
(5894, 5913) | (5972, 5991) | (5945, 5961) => -2.4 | 11.9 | 13.9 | 12.2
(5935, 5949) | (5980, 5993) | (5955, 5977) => -2.2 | 12.5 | 13.3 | 11.9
